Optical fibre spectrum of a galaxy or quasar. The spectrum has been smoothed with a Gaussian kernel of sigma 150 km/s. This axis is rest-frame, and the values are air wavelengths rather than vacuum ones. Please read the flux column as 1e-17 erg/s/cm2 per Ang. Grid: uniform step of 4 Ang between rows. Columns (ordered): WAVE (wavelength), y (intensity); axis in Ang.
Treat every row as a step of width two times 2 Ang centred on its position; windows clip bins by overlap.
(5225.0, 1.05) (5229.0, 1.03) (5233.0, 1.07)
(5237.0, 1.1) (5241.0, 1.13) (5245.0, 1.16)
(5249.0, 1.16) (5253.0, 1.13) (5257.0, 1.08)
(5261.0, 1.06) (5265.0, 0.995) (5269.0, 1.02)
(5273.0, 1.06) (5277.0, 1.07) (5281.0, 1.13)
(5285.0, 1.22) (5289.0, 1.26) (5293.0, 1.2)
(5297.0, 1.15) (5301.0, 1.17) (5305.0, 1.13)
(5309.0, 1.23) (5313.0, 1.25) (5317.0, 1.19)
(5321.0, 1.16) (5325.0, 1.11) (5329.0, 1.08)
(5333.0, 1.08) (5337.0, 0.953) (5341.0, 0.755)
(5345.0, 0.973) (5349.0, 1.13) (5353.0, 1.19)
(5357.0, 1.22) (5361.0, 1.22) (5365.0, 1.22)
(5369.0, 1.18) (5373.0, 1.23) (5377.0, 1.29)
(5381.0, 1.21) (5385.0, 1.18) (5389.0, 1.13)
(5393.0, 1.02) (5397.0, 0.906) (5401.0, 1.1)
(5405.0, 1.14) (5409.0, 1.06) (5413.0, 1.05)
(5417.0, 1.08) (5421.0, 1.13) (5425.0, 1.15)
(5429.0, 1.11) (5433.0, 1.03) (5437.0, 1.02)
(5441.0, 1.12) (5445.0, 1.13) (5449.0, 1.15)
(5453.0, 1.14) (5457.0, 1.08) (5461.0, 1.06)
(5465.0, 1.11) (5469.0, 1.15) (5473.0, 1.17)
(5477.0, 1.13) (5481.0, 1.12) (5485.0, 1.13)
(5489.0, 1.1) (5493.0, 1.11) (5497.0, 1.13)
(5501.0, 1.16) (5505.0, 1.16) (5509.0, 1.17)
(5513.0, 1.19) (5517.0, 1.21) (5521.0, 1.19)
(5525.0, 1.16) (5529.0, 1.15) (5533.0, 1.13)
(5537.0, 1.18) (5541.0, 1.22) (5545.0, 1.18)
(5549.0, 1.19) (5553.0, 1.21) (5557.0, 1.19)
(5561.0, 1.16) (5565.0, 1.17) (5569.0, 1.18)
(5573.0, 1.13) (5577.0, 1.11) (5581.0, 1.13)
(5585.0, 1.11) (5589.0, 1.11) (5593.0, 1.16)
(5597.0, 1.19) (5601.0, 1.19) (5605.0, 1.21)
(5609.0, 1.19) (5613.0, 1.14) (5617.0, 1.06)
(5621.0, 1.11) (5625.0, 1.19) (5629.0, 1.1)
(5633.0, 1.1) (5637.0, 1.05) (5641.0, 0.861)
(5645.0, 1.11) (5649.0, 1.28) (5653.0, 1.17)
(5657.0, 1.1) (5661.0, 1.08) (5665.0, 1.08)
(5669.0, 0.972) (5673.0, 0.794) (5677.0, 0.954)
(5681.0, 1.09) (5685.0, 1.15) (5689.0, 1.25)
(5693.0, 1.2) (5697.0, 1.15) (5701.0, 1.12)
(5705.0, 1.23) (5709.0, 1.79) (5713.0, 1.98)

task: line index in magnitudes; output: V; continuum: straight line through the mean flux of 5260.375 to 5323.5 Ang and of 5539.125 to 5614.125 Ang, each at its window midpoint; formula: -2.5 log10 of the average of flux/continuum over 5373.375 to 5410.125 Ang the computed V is 0.03 mag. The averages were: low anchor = 1.14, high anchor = 1.17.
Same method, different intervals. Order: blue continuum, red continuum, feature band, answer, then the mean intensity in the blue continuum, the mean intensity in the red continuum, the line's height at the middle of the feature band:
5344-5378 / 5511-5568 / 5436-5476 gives 0.06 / 1.19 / 1.18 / 1.18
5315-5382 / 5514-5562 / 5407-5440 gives 0.07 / 1.13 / 1.18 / 1.15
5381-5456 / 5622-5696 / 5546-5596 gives -0.06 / 1.09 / 1.09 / 1.09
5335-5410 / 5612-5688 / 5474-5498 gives -0.02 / 1.11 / 1.07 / 1.1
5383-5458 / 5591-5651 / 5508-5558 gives -0.07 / 1.09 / 1.13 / 1.11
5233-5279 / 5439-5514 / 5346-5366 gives -0.07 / 1.09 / 1.13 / 1.11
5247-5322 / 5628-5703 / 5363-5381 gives -0.09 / 1.14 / 1.08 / 1.13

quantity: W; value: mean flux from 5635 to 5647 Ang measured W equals 1.01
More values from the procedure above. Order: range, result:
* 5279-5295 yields 1.2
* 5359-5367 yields 1.22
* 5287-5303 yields 1.19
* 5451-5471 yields 1.11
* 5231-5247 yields 1.11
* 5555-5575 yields 1.17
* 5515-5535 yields 1.17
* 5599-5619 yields 1.16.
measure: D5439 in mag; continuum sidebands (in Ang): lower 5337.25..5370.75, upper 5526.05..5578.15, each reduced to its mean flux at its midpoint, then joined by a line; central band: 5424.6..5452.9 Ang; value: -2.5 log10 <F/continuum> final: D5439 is 0.029 mag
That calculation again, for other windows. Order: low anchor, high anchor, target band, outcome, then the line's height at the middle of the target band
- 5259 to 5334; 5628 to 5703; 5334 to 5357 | 0.11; 1.13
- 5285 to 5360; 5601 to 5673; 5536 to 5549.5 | -0.08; 1.11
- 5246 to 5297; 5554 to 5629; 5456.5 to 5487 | 0.02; 1.14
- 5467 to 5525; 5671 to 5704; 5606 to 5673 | 0.02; 1.11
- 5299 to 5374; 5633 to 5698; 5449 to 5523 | -0.03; 1.11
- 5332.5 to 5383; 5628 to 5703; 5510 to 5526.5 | -0.08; 1.11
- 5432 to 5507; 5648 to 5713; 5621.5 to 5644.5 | 0.09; 1.16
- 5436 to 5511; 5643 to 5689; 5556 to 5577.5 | -0.05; 1.1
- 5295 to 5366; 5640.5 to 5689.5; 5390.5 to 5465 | 0.02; 1.11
